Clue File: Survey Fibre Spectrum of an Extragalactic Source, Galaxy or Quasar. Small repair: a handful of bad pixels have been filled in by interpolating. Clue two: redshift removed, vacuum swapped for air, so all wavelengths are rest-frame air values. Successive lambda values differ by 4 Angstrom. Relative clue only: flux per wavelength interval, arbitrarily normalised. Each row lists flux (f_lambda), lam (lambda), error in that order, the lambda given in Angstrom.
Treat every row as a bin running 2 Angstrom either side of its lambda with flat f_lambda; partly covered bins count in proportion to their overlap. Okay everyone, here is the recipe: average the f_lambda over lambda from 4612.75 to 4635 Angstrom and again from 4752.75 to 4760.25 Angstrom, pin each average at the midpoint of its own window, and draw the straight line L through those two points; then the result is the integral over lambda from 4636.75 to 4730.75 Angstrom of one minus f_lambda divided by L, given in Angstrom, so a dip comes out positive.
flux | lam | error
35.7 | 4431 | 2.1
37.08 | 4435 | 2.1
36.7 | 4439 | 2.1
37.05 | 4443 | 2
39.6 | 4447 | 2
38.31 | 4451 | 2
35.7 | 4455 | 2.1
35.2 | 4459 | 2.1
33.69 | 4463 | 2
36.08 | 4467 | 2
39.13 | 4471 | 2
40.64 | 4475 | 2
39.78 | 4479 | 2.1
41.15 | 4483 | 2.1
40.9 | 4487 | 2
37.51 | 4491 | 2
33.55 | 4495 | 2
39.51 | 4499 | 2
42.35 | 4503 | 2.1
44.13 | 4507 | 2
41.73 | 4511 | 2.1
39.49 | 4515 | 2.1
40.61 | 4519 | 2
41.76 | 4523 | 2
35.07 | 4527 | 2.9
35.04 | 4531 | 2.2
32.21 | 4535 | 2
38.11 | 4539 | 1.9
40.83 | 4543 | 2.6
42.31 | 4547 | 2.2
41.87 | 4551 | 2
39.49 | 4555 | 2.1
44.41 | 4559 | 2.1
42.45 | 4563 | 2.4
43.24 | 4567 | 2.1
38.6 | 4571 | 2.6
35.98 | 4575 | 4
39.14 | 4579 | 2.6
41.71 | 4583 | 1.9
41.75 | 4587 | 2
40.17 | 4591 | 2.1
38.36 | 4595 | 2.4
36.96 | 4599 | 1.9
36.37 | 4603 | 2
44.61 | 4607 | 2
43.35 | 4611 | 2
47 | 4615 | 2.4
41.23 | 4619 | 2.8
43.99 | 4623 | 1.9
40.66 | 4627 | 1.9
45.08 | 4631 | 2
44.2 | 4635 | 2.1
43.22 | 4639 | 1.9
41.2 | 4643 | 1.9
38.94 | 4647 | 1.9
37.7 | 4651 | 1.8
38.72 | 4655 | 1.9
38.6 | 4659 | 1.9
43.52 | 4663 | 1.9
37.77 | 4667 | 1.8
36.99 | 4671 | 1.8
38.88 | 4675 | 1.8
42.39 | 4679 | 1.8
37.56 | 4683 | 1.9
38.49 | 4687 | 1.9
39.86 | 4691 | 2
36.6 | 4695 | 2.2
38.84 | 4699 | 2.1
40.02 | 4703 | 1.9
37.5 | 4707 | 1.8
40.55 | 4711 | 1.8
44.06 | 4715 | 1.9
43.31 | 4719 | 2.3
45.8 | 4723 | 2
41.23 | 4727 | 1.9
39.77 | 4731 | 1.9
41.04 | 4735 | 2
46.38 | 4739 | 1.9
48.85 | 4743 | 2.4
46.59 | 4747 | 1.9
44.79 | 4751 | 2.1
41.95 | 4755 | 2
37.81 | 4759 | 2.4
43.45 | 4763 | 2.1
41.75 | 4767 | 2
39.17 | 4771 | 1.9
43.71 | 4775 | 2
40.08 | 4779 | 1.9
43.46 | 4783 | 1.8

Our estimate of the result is 4.5 Angstrom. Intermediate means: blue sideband 43.6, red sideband 40.3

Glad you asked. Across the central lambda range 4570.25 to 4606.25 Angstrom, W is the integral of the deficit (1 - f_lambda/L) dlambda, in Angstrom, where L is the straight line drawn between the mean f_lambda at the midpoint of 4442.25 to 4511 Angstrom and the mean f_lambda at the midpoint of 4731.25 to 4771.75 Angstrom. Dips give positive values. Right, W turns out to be 1.30 Angstrom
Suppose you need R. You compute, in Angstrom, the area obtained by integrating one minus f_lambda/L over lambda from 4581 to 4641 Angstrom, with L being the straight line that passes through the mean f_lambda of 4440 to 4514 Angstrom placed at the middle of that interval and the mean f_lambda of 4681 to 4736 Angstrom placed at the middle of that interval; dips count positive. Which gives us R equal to -3.5 Angstrom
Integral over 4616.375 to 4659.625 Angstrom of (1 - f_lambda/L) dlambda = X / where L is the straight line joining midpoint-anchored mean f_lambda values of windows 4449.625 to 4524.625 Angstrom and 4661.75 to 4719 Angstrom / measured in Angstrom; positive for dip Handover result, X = -2.2 Angstrom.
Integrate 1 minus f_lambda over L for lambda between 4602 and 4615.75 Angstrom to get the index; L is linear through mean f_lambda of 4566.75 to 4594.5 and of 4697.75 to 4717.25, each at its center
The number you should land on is -1.0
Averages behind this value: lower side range 39.8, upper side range 40.3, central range 42.9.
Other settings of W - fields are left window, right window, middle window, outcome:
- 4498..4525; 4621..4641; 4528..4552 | 2.2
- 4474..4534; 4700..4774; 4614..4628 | -0.8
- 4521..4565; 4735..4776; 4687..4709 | 1.9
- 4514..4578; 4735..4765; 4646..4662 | 1.2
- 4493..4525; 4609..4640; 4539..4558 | 0.2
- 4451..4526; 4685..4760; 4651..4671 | 0.9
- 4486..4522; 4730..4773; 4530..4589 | 1.1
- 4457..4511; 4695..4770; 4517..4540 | 1.4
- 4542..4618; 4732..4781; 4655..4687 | 2.0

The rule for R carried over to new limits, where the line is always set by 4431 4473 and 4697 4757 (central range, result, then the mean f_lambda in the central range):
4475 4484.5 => -0.8 Angstrom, 40.5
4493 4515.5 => -1.3 Angstrom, 40.2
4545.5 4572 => -1.9 Angstrom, 41.9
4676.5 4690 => 0.7 Angstrom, 39.5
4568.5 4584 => 0.3 Angstrom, 38.8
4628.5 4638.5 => -0.9 Angstrom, 44.2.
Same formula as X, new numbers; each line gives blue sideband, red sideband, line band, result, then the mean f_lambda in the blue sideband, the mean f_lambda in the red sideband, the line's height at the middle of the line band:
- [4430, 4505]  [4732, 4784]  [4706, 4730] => 0.0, 37.9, 42.9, 42.2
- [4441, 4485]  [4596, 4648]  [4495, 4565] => -0.5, 37.8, 42.1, 39.6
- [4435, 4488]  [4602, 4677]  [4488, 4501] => 0.5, 37.9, 41.2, 38.5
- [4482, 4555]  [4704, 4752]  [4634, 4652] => 0.2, 39.3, 43.2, 41.6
